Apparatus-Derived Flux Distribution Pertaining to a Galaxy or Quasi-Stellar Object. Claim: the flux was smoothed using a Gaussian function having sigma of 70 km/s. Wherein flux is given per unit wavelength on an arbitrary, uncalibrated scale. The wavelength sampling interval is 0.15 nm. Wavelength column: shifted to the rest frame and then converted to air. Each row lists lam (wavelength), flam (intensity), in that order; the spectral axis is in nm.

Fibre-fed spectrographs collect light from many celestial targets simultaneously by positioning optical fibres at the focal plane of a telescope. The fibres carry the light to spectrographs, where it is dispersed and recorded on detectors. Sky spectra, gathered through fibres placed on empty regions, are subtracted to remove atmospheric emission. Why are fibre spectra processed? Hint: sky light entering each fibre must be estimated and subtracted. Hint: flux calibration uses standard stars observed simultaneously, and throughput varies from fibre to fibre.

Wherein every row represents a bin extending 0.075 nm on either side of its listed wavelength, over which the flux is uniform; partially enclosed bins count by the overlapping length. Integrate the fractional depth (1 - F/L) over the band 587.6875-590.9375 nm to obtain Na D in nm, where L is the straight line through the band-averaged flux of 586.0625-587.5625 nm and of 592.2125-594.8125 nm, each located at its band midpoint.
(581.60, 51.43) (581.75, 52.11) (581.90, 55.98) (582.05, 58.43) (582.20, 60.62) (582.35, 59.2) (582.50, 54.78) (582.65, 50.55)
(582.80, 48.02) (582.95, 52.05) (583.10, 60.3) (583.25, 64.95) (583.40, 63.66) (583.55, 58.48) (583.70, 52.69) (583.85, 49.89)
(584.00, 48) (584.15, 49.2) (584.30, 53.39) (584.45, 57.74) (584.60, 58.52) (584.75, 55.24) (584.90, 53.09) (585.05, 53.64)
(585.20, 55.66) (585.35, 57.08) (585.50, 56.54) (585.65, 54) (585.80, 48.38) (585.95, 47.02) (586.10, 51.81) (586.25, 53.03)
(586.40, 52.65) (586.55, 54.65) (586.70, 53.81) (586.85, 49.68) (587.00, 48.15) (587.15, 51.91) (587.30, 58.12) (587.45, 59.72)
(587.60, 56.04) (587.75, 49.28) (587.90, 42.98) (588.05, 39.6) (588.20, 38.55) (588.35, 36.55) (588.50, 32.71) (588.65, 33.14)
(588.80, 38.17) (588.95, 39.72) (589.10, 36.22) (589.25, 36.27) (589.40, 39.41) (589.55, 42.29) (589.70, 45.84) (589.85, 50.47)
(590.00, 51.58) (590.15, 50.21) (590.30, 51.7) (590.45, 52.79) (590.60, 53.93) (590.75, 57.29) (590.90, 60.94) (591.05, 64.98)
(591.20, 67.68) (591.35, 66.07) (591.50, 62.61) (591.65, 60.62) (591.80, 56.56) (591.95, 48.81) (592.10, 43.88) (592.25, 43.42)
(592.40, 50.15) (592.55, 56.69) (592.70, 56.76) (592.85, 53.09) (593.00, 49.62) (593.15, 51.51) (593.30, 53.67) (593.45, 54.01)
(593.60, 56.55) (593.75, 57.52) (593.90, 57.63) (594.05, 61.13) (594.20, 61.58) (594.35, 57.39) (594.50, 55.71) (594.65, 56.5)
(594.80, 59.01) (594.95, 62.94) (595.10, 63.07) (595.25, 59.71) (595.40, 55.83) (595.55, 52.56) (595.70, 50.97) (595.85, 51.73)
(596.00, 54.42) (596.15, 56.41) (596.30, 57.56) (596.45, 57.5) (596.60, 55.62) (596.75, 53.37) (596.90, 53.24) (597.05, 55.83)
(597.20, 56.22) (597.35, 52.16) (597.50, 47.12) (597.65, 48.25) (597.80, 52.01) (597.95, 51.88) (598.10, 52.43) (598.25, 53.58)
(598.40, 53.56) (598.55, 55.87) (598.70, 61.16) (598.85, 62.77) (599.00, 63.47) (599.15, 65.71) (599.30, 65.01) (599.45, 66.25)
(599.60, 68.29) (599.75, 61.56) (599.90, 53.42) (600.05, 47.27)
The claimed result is 0.59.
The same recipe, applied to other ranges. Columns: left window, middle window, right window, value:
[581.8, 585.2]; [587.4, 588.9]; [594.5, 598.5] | 0.35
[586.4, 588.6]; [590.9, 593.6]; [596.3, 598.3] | -0.27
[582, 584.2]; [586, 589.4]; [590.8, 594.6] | 0.61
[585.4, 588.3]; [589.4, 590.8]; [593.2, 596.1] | 0.09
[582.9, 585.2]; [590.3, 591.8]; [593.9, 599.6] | -0.10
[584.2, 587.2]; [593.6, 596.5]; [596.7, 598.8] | -0.21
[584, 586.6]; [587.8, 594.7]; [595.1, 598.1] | 0.39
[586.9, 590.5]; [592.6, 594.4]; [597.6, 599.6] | -0.15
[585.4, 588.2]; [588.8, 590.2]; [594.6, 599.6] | 0.25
